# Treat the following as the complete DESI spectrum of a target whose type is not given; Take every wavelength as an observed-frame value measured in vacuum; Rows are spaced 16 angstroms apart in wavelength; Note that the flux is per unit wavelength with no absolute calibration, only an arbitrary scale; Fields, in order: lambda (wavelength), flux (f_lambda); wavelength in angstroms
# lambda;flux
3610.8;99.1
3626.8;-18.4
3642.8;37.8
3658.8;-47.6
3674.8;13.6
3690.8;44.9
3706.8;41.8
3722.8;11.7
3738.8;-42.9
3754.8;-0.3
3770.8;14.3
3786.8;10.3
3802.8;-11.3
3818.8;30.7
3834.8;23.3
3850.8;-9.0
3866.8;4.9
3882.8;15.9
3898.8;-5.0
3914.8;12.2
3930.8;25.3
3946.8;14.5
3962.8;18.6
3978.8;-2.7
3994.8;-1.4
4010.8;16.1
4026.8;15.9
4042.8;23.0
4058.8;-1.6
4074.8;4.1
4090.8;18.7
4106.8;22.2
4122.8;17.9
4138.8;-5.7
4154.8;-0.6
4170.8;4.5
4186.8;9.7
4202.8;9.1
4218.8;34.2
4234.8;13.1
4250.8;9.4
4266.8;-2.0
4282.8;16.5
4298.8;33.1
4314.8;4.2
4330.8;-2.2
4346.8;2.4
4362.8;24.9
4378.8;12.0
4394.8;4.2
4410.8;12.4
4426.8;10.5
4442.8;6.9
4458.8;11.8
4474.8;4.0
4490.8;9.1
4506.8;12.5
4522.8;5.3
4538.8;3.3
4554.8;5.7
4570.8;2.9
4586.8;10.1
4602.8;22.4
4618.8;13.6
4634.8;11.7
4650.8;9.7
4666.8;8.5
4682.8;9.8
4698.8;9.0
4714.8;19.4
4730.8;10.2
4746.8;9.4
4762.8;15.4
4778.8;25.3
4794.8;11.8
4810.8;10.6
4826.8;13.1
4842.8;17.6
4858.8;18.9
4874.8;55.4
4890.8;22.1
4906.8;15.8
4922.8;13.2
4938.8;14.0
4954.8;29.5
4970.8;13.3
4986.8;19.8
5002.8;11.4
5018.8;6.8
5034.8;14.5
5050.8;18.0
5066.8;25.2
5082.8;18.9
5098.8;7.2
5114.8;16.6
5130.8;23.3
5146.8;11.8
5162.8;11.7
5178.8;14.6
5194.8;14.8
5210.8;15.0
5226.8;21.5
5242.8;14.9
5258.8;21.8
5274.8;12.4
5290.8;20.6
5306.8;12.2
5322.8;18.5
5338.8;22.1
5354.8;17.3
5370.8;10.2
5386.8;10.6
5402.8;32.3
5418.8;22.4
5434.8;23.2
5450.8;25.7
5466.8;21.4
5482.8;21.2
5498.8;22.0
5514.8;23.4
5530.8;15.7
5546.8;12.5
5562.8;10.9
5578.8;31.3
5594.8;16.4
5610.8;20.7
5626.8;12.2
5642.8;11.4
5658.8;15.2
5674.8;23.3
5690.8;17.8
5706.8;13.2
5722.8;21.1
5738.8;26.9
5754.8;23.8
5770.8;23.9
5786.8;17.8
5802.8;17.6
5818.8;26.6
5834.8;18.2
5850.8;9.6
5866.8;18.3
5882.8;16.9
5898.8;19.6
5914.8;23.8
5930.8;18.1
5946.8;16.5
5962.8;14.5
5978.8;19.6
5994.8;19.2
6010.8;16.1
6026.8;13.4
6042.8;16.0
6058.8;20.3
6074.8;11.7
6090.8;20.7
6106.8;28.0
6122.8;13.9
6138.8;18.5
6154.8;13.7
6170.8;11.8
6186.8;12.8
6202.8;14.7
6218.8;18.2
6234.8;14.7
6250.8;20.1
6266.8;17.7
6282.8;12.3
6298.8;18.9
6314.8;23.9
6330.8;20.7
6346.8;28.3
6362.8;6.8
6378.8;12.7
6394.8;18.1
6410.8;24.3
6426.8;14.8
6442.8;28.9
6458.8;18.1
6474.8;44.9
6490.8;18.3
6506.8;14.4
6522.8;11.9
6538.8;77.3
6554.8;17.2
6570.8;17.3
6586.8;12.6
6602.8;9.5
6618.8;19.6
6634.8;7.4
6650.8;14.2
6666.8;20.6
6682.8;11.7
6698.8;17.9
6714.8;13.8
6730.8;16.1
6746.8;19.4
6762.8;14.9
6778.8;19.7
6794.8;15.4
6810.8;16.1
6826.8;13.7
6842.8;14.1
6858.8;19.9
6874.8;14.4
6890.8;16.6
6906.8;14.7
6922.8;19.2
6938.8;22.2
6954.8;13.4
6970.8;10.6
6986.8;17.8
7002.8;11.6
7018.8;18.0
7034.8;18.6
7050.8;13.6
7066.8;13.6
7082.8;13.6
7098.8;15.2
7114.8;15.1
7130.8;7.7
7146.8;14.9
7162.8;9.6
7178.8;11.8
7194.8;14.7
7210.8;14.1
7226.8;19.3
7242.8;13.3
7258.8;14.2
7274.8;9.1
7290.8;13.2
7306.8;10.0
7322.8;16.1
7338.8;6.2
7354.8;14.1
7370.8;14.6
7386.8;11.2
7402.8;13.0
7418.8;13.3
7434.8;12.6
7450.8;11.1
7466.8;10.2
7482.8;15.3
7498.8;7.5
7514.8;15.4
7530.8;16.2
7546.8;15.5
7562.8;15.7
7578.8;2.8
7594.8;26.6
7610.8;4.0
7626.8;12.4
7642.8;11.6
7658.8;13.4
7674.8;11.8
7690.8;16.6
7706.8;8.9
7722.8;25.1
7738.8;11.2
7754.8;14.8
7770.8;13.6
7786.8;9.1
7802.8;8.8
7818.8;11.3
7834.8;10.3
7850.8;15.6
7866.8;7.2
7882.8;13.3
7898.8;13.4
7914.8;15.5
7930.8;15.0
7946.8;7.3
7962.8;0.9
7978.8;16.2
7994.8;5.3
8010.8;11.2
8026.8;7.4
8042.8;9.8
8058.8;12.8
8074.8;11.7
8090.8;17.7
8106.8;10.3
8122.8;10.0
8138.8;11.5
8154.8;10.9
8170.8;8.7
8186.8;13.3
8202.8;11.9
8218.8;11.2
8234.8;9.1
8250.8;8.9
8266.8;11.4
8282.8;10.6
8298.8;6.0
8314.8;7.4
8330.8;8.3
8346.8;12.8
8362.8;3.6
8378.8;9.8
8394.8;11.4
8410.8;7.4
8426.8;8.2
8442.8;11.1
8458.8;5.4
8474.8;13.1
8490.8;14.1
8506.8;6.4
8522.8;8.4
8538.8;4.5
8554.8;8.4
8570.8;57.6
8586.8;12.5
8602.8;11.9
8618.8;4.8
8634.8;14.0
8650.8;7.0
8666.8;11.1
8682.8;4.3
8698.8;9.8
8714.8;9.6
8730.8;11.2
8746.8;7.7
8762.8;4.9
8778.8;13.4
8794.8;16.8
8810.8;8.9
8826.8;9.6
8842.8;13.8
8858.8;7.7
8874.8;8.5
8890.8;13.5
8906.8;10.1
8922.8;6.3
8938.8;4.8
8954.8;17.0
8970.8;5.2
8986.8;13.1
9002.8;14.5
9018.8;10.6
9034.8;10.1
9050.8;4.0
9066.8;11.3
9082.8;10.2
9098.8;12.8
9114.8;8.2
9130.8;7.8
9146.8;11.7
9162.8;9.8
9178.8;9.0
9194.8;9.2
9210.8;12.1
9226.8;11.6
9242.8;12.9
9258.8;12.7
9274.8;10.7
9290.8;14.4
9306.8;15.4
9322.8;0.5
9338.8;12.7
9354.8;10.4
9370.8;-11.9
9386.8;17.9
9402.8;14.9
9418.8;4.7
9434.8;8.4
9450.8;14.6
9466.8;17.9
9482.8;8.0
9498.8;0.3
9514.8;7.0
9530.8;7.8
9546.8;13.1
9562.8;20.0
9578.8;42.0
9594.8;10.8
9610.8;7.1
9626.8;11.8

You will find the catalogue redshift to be 0.31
